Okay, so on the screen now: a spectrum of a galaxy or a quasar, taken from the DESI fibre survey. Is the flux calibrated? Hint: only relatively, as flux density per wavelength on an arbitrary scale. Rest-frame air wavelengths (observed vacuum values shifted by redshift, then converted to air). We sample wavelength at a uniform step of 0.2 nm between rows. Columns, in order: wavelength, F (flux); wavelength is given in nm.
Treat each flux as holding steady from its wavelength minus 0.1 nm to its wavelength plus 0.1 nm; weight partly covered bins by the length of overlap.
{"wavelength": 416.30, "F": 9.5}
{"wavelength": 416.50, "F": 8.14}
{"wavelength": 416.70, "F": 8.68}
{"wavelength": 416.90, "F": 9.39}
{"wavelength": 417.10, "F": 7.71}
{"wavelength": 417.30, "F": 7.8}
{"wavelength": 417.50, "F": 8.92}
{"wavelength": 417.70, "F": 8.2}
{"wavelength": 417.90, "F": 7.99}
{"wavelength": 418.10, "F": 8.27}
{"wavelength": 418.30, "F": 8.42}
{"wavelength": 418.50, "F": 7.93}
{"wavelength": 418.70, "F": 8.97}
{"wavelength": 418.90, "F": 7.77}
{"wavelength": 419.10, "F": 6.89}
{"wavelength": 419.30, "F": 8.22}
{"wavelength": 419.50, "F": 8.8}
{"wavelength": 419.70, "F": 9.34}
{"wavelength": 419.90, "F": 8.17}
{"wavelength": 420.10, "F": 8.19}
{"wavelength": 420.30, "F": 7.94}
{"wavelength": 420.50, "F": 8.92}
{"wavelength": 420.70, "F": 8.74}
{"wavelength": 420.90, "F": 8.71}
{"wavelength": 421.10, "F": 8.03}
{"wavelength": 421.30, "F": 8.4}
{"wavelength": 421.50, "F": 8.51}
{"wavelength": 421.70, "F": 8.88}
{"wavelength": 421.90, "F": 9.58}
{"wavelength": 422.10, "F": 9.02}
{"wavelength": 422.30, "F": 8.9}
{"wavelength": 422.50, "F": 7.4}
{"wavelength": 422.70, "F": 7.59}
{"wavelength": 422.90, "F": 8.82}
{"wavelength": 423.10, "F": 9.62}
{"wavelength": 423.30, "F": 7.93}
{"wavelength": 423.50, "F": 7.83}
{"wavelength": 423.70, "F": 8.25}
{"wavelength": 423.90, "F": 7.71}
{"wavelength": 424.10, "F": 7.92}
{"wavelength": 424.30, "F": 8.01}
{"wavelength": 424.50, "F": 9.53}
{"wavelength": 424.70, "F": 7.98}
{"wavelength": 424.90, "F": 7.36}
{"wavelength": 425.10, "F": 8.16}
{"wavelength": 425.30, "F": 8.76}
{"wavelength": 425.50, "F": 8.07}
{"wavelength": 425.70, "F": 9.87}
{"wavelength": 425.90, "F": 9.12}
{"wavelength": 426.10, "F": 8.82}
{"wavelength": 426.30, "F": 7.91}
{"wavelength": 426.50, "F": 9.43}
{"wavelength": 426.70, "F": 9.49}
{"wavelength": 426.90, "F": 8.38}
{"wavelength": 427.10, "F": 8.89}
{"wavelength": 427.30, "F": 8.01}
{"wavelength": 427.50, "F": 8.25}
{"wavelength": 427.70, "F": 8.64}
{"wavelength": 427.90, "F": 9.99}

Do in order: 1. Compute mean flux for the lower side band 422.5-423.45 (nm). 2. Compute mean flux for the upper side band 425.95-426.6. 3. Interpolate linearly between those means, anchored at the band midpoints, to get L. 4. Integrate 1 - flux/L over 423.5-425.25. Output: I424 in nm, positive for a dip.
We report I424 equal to 0.08 nm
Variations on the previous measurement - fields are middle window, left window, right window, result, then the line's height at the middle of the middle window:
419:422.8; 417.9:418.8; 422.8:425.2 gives -0.056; 8.31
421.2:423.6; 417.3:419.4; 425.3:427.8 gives -0.030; 8.44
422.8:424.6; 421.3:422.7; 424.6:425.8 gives 0.017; 8.48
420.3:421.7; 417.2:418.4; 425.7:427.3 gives -0.007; 8.49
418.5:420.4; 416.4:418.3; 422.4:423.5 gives 0.015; 8.3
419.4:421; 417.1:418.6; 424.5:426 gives -0.058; 8.3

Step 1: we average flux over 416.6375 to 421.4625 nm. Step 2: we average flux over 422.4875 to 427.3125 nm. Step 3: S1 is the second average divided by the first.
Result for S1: 1.01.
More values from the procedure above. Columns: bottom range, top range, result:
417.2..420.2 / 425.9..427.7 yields 1.05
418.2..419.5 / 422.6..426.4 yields 1.04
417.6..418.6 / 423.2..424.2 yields 0.97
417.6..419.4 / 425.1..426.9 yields 1.10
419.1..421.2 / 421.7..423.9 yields 1.01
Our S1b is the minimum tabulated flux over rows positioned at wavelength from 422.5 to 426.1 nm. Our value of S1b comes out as 7.36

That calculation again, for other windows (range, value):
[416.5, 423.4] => 6.89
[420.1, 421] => 7.94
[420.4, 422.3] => 8.03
